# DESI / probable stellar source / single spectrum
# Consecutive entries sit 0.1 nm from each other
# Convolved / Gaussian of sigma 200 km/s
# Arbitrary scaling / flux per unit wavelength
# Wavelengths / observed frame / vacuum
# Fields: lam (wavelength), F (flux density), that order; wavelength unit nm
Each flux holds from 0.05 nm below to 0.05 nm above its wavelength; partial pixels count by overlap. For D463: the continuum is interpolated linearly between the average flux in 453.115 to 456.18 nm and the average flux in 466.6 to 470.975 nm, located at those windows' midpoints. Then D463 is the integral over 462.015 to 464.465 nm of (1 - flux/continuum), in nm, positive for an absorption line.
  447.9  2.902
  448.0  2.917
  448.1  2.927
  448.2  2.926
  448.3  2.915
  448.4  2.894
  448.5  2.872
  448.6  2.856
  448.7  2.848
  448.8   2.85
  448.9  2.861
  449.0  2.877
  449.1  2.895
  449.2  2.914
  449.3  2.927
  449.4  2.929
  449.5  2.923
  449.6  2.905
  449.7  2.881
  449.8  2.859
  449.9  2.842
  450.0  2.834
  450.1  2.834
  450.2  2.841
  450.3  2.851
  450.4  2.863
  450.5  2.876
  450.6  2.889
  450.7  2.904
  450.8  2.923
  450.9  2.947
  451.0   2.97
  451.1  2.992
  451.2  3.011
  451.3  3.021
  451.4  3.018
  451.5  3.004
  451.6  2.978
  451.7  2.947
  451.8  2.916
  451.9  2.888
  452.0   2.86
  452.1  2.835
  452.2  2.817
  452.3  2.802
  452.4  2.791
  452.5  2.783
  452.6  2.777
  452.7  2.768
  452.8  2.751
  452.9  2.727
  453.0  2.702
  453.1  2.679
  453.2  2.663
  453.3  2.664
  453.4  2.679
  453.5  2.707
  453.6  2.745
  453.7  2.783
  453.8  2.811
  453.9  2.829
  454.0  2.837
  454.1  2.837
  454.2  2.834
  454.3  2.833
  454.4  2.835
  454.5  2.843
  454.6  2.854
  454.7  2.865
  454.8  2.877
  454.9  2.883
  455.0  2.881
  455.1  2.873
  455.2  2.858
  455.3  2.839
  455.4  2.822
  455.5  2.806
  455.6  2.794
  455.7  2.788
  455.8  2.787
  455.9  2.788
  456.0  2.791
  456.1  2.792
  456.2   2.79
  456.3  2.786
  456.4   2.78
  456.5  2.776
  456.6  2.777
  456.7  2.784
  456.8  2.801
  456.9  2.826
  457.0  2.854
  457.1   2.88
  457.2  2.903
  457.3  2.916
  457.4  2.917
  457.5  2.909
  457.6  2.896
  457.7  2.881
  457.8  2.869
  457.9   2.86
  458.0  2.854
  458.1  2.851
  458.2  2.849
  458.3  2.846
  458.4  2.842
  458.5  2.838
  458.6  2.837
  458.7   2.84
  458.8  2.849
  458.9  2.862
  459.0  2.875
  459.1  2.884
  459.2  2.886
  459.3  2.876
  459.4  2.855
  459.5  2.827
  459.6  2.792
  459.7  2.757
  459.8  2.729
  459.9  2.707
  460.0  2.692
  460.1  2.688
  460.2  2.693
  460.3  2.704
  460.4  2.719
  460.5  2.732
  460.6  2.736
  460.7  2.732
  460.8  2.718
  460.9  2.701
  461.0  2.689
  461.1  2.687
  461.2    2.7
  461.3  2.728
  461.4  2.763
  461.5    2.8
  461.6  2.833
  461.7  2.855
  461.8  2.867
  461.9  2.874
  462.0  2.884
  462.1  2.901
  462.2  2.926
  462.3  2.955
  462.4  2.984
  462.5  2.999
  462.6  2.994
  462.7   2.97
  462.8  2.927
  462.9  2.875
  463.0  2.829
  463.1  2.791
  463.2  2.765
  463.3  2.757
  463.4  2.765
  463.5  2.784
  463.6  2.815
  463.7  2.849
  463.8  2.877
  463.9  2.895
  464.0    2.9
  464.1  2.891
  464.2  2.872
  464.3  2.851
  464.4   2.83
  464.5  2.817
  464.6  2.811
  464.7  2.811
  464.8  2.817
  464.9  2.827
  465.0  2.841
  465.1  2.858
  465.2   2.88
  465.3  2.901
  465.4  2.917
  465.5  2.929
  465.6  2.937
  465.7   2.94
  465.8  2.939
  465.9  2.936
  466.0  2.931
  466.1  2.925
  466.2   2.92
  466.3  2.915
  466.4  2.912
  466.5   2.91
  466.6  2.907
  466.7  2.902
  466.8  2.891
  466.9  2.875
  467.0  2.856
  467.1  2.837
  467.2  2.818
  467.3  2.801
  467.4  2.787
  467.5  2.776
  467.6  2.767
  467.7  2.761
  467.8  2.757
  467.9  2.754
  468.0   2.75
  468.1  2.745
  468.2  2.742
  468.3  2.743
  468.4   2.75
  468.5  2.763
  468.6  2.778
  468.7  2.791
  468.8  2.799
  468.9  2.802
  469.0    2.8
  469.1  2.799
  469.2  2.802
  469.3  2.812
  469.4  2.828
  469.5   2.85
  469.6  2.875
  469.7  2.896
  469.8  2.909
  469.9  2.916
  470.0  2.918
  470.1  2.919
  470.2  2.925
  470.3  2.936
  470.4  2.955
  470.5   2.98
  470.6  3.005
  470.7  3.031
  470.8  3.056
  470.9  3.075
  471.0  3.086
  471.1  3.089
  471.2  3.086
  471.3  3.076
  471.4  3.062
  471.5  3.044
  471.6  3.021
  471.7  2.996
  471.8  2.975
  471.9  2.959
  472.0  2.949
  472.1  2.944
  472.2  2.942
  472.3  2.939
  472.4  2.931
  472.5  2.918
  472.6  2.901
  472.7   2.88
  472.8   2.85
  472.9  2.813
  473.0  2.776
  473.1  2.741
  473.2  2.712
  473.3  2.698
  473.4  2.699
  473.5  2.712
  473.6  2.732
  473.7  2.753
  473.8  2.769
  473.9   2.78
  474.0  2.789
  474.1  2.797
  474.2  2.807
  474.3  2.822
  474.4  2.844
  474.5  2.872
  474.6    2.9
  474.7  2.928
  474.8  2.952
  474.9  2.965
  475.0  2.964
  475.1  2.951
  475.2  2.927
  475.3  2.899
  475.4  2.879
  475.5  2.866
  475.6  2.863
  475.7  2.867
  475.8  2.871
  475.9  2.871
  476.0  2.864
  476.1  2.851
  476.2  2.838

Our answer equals -0.04 nm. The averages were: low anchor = 2.8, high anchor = 2.85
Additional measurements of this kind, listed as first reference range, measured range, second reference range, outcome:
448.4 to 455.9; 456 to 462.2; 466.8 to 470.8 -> 0.08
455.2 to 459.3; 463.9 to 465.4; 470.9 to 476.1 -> 0.00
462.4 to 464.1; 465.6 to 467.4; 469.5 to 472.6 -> 0.01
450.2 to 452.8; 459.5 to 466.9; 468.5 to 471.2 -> 0.17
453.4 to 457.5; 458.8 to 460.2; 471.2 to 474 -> 0.02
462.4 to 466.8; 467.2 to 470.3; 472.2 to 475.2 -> 0.05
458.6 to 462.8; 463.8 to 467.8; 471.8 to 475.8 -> -0.05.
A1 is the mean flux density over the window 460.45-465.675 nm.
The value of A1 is 2.84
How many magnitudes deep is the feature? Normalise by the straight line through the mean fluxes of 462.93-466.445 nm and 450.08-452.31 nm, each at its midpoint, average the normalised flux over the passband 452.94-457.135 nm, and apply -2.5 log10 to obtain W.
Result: 0.04 mag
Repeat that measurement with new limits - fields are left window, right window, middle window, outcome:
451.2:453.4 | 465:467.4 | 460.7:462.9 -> 0.01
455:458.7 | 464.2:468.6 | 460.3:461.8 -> 0.04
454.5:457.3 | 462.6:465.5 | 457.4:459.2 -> -0.01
